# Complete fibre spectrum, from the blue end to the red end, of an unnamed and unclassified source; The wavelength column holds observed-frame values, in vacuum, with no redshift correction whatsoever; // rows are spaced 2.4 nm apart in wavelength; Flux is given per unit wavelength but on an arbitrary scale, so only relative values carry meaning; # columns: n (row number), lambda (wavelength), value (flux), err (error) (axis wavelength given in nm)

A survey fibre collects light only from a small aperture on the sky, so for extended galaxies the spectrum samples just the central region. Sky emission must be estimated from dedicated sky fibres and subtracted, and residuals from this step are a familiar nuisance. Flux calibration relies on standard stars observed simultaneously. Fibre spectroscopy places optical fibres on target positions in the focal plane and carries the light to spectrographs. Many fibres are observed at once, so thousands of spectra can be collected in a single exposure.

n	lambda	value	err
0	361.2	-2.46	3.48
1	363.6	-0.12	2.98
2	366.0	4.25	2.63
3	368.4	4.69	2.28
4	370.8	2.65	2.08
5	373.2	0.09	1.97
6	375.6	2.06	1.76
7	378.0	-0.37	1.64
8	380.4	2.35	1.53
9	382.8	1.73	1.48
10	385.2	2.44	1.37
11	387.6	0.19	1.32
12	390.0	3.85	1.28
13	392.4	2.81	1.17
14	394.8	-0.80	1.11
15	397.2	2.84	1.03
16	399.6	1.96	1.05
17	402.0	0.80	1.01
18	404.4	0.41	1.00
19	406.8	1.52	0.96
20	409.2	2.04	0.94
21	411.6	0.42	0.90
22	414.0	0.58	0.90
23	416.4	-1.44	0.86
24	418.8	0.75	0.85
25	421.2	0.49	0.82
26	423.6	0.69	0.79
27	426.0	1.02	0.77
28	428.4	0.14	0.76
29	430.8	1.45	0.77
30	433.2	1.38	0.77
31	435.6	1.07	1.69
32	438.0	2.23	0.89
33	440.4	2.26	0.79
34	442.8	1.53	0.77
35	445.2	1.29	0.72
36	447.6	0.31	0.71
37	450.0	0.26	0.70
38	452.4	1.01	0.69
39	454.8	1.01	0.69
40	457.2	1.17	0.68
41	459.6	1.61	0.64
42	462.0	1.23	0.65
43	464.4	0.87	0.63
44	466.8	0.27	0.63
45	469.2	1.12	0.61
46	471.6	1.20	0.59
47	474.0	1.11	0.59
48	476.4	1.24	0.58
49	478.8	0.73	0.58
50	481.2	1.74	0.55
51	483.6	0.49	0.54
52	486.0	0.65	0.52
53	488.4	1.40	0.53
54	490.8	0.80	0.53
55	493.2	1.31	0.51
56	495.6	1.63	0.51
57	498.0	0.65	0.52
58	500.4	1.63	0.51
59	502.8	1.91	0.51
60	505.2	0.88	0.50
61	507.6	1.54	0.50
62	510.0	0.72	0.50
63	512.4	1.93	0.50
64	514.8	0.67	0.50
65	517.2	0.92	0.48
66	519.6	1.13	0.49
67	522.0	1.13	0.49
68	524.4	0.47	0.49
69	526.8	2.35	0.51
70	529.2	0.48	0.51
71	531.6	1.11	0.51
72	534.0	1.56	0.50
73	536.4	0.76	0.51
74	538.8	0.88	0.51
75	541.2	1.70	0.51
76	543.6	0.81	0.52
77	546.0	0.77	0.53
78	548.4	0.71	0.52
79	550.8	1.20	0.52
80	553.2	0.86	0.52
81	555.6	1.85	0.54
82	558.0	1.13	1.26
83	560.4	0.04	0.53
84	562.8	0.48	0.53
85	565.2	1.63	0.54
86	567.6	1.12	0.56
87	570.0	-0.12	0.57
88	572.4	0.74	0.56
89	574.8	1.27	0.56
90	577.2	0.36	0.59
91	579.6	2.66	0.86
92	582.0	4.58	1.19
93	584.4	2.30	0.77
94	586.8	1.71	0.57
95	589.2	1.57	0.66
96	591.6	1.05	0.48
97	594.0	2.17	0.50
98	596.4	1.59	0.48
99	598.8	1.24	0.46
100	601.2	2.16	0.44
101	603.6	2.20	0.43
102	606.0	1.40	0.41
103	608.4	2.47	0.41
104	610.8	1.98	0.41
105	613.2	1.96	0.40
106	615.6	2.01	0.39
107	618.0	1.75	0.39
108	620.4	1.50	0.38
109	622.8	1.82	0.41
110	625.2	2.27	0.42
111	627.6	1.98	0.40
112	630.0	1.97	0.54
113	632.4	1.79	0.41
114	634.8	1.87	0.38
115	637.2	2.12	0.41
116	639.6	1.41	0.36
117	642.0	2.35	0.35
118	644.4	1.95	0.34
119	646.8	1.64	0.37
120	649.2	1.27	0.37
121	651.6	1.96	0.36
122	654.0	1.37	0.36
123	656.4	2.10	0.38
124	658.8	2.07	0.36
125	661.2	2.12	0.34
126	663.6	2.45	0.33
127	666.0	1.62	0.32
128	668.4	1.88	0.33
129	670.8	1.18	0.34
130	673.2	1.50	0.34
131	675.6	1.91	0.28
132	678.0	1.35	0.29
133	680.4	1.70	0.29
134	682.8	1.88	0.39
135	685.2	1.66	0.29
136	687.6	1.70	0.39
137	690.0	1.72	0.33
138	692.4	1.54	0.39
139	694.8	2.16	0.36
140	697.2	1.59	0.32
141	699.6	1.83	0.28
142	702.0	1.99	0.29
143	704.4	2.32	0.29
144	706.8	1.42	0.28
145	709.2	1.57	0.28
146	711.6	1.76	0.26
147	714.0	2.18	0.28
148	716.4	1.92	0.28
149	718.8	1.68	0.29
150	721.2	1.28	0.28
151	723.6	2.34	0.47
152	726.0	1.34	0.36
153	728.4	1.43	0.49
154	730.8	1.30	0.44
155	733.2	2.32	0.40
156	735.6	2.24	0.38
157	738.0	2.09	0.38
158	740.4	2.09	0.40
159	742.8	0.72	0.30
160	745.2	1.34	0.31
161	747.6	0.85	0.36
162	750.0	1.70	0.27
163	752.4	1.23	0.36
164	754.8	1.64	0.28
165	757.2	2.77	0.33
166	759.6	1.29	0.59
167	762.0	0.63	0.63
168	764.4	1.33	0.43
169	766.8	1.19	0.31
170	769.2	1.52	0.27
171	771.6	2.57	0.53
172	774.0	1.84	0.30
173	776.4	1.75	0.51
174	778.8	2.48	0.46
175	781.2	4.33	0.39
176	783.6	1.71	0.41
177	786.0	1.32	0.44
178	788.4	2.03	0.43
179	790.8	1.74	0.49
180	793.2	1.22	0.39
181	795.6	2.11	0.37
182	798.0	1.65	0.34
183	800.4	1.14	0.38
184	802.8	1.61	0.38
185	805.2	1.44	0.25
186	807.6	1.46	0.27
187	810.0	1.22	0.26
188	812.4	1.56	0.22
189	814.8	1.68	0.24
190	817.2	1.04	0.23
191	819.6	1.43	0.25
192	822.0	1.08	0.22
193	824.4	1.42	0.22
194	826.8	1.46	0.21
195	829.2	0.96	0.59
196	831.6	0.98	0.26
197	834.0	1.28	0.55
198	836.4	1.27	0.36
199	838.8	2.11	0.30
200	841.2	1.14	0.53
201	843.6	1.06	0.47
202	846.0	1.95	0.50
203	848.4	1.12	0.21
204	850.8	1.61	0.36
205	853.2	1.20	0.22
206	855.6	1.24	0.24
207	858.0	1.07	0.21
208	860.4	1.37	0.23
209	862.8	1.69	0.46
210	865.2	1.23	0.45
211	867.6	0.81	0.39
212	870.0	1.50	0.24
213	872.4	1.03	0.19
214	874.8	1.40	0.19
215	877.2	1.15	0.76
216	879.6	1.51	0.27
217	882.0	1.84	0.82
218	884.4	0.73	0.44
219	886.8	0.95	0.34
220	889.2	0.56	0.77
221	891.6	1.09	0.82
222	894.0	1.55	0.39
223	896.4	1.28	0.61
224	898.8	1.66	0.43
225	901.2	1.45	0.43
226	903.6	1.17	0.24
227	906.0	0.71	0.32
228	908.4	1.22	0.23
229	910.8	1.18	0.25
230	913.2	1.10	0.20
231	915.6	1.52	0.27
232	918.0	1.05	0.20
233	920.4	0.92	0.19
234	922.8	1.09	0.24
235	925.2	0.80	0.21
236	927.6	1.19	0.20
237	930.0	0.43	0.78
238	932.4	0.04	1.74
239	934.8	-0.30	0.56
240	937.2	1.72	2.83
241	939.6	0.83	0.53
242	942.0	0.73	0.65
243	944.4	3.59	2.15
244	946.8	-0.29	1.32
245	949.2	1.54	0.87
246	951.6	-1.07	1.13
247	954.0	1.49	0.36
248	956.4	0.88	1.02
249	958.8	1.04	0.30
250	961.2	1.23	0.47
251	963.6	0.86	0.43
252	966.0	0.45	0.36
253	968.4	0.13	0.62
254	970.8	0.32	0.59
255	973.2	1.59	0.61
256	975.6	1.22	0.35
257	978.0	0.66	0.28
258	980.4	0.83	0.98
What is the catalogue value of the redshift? 0.56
